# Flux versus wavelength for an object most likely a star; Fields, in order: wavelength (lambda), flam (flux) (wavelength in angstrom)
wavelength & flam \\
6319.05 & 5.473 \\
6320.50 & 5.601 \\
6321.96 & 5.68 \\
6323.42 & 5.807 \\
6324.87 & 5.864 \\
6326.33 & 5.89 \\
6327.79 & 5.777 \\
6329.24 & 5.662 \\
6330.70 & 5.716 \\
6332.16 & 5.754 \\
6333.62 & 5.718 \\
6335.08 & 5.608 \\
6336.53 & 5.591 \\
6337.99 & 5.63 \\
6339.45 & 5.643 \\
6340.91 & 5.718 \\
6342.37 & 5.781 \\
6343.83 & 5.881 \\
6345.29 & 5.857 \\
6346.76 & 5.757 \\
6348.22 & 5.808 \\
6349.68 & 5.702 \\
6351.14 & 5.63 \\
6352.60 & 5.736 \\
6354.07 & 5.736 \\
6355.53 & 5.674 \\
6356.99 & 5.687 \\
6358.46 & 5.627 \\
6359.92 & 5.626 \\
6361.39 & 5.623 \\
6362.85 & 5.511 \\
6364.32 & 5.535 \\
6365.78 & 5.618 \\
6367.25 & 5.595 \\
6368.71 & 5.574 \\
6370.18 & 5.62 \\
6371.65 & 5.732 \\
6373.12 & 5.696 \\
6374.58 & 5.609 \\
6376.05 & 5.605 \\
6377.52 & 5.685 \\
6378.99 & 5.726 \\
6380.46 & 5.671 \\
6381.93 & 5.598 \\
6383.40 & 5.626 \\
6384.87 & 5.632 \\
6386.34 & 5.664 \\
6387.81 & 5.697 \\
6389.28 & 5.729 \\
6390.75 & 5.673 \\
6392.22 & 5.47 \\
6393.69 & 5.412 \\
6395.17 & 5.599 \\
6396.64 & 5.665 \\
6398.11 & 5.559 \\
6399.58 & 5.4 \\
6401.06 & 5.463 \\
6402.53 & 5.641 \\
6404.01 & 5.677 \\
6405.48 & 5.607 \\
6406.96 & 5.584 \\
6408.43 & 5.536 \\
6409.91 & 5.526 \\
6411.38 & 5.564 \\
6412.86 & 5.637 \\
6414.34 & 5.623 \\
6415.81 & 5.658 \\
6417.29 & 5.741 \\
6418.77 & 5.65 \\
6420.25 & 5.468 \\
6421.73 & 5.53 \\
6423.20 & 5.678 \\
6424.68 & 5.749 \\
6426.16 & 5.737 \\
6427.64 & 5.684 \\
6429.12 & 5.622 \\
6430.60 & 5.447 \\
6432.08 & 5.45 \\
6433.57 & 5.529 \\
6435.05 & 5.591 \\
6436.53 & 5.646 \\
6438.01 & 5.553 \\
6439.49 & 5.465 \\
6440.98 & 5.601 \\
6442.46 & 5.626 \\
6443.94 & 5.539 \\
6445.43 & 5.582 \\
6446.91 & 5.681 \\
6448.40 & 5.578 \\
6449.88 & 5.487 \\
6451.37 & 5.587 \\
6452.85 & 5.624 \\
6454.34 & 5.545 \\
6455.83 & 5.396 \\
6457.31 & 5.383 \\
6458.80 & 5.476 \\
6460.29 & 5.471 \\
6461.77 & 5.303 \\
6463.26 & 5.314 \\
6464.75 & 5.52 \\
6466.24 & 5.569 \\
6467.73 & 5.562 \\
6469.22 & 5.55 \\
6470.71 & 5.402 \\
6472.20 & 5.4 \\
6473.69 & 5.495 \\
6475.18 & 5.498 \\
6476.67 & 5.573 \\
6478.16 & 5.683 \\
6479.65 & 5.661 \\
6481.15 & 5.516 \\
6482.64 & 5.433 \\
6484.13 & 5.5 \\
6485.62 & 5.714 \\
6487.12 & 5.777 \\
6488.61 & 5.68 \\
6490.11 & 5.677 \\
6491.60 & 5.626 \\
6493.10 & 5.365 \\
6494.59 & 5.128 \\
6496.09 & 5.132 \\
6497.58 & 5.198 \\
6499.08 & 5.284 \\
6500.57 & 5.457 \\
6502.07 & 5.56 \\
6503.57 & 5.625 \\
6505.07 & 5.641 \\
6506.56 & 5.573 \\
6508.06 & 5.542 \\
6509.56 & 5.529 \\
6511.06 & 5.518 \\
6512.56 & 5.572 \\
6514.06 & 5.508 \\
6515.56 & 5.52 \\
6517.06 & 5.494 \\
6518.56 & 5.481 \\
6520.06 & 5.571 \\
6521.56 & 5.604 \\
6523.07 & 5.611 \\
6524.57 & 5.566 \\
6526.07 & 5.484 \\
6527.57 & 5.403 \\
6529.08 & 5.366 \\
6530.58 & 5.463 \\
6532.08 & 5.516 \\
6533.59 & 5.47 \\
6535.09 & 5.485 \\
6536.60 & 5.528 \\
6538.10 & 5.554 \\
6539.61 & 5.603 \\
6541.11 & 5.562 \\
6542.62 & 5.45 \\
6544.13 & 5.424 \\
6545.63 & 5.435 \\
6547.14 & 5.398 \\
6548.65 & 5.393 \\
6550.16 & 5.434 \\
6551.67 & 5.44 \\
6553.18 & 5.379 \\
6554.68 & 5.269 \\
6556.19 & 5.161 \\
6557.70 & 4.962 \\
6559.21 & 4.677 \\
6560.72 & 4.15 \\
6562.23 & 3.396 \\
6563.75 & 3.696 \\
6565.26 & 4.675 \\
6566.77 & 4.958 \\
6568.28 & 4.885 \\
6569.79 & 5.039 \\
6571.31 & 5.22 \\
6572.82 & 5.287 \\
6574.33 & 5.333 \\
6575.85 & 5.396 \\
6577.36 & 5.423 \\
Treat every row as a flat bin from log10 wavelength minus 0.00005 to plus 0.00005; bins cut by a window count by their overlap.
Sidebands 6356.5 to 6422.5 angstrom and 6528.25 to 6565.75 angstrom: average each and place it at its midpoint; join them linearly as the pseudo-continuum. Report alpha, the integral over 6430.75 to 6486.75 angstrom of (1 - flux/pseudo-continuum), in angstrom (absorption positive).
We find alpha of -1.2 angstrom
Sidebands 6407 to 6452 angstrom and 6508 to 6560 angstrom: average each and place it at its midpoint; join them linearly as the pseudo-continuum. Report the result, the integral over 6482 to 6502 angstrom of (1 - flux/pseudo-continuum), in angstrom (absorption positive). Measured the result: 0.1 angstrom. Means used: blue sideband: 5.59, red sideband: 5.44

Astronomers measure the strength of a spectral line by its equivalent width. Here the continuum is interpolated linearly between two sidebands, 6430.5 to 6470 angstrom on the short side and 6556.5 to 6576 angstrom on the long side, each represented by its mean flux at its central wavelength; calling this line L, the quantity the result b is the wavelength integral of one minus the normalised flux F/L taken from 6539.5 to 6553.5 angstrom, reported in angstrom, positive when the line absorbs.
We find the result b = -1.7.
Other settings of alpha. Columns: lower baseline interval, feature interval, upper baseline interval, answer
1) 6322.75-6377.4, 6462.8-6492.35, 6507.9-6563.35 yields -0.6 angstrom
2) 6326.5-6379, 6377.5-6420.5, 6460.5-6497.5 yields 0.1 angstrom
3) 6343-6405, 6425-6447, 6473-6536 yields 0.0 angstrom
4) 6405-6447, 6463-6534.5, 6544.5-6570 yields -4.1 angstrom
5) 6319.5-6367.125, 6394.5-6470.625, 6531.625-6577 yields -1.4 angstrom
